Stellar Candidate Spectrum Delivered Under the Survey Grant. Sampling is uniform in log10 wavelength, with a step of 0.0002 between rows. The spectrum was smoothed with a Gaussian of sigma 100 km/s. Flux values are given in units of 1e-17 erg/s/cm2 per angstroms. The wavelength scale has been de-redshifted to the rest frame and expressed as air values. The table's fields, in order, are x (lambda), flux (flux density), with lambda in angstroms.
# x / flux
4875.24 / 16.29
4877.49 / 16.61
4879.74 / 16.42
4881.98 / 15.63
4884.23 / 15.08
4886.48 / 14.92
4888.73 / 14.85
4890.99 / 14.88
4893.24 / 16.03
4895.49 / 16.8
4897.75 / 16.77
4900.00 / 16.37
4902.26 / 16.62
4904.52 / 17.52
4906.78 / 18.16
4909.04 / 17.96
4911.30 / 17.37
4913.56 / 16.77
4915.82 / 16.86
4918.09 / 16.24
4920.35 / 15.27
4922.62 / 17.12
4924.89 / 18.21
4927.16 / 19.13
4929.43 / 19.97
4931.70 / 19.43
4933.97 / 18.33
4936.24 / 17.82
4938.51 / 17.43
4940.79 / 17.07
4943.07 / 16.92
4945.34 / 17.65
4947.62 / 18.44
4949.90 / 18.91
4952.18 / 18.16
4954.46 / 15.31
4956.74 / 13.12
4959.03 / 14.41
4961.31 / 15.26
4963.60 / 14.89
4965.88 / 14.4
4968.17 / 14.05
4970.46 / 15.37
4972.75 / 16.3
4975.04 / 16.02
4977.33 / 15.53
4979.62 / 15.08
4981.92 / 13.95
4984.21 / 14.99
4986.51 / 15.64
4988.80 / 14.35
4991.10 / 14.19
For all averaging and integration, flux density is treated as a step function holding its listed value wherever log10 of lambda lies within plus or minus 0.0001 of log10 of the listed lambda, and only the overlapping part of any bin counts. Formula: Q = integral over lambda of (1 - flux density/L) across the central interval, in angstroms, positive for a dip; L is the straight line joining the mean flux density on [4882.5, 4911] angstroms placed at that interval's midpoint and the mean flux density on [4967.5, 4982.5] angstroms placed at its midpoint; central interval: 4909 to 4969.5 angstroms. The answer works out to -4.27 angstroms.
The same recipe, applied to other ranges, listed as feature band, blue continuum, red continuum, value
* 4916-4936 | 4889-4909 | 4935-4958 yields -1.2 angstroms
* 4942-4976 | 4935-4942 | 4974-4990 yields 0.8 angstroms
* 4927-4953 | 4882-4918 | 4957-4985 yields -4.4 angstroms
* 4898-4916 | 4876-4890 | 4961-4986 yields -2.0 angstroms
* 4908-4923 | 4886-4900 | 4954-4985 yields -1.2 angstroms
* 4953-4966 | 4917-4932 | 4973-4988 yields 1.2 angstroms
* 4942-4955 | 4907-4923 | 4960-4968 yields -1.9 angstroms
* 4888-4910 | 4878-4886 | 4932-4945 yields -0.4 angstroms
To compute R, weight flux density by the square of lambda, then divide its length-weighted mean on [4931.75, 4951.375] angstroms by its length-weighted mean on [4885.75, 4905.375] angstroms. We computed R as 1.1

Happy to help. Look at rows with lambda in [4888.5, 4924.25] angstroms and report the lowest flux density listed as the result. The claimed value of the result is 14.85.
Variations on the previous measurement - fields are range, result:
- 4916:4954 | 15.27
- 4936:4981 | 13.12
